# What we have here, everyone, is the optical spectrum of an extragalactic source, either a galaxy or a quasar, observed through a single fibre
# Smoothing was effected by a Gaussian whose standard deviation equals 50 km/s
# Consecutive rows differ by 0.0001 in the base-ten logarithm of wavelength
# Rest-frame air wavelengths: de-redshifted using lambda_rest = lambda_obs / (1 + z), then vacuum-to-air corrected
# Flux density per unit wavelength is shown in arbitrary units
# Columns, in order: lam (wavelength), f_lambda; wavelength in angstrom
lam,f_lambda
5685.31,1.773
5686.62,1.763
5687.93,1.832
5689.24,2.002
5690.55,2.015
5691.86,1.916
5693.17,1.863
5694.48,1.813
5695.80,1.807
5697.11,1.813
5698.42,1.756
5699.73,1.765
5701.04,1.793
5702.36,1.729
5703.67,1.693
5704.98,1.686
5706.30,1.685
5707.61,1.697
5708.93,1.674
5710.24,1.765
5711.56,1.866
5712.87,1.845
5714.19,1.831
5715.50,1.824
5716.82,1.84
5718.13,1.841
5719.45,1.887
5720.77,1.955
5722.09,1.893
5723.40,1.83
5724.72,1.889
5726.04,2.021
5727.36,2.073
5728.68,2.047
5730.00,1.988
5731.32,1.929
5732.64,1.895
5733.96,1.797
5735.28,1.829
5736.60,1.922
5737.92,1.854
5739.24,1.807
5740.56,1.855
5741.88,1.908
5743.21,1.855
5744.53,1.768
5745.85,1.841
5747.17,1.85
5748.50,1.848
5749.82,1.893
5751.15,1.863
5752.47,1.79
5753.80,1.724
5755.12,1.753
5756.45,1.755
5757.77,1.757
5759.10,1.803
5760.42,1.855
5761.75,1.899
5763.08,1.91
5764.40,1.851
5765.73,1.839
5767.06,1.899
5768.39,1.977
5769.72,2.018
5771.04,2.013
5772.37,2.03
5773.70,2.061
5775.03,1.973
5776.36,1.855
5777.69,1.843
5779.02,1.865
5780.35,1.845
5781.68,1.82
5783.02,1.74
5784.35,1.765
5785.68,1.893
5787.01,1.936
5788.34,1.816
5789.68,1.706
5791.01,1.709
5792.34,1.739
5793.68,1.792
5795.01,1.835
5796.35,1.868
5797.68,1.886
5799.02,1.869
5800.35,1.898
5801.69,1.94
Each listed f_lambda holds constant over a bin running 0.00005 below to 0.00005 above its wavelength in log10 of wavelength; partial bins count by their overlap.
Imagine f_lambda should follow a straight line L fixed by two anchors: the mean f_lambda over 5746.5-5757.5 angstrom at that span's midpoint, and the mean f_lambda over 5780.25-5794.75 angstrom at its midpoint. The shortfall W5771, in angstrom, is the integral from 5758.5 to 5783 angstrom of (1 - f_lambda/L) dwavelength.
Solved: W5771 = -1.4 angstrom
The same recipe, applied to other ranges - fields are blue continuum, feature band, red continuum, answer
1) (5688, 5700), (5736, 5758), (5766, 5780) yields 1.1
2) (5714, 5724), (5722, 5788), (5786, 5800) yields -1.2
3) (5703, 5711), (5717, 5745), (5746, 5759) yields -2.3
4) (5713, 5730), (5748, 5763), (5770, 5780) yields 0.9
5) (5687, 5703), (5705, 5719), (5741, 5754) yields 0.4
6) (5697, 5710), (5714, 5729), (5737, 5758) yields -1.2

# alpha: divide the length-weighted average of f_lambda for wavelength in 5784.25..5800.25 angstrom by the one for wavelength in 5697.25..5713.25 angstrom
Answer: 1.04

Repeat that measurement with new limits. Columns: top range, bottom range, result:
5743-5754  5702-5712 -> 1.06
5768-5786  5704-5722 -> 1.06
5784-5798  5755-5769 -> 0.98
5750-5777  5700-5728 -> 1.03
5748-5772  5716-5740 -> 0.98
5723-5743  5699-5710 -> 1.11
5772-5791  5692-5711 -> 1.06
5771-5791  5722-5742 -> 0.98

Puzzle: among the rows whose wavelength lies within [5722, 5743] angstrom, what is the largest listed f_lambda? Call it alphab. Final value 2.073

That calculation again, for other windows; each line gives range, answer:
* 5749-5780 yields 2.061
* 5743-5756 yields 1.893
